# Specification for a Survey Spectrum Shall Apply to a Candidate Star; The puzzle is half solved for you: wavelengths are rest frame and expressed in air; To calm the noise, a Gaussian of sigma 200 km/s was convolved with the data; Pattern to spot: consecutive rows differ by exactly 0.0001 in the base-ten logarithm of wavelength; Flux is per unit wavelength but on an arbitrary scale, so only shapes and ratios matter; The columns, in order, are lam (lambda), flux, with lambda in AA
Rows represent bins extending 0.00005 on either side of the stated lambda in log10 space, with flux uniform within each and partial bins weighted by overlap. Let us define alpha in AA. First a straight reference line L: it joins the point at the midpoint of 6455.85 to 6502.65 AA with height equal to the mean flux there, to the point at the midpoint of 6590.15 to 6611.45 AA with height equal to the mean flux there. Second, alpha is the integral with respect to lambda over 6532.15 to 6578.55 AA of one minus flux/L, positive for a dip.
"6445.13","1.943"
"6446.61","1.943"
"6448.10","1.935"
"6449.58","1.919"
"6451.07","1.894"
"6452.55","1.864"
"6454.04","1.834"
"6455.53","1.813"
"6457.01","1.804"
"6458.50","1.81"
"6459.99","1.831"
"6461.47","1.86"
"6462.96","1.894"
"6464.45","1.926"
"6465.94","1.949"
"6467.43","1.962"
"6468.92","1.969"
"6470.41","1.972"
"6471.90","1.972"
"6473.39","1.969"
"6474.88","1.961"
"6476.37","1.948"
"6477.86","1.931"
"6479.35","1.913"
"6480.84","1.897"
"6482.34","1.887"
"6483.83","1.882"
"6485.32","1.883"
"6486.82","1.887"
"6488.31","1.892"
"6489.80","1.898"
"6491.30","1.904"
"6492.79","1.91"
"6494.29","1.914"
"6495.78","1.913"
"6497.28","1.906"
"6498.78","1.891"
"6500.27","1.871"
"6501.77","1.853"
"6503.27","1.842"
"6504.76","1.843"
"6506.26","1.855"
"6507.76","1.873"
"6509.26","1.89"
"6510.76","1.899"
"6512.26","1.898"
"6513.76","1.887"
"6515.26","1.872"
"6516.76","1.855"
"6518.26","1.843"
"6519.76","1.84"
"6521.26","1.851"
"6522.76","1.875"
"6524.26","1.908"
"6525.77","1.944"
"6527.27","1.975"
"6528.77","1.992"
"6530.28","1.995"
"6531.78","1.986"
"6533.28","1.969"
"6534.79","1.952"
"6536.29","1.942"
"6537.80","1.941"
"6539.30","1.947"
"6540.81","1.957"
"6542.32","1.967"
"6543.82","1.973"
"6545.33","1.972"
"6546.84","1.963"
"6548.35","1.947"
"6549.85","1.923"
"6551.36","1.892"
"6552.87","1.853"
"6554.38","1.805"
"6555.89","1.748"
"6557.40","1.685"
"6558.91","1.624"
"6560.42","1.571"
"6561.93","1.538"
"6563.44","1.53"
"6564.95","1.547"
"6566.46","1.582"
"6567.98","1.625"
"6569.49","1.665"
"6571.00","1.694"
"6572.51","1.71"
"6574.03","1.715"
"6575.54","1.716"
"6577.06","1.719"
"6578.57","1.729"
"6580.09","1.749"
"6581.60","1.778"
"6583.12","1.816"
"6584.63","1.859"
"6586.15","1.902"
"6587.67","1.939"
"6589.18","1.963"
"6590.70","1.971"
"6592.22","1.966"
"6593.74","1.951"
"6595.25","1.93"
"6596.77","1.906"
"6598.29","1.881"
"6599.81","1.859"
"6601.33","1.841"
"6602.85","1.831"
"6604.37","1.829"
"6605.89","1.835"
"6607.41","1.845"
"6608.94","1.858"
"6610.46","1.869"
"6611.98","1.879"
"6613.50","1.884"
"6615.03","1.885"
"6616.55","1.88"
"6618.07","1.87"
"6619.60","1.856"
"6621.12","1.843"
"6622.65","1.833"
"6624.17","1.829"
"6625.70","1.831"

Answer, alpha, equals 2.5 AA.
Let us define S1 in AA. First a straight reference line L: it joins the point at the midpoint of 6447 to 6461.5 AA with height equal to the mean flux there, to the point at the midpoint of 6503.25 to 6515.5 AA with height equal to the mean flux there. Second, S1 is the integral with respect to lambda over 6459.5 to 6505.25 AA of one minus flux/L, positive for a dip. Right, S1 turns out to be -1.01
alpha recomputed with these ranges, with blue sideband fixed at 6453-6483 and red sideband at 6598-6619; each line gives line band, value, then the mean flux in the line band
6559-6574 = 2.1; 1.61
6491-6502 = 0.0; 1.9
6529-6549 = -0.9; 1.96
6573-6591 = 0.5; 1.82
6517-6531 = -0.2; 1.91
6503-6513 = 0.1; 1.87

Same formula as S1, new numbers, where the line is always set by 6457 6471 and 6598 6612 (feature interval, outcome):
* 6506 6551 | -1.1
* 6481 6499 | -0.1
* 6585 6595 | -0.5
